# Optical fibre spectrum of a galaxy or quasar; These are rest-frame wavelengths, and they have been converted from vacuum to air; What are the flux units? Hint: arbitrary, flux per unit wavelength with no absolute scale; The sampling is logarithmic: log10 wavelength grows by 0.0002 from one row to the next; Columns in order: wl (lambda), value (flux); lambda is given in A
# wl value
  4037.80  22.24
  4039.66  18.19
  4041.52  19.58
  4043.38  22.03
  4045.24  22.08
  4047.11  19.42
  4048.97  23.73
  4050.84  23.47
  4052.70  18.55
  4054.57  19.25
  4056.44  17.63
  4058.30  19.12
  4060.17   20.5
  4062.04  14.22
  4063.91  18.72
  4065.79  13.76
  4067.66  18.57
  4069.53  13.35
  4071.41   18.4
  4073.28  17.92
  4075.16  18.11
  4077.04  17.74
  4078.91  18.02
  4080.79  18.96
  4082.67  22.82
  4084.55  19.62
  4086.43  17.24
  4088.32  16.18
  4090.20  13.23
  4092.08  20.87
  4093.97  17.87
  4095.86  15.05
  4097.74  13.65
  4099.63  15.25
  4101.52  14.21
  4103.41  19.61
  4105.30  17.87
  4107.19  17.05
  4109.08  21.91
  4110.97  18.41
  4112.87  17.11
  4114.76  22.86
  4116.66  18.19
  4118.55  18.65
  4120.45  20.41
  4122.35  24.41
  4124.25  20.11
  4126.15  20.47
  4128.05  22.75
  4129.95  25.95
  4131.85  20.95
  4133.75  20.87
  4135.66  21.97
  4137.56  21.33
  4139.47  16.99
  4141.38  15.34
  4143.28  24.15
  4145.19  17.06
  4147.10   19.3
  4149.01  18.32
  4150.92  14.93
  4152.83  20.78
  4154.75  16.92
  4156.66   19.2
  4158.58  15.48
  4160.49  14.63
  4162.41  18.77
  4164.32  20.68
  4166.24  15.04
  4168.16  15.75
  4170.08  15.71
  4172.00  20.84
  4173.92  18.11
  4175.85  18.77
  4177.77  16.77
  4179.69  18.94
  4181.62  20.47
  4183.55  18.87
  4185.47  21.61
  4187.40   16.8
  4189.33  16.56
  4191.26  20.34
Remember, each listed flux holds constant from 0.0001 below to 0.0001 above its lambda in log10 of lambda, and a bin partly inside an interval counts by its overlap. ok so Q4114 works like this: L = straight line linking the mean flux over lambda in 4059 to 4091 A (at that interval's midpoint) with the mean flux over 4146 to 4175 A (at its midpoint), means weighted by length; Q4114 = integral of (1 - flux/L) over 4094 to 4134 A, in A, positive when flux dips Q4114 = -3.9 A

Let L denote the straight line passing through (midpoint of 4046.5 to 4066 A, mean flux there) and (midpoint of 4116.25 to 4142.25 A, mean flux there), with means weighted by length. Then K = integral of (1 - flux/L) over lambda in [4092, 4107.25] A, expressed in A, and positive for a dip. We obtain 2.6 A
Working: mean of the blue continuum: 19.1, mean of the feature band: 16.6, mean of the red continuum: 20.7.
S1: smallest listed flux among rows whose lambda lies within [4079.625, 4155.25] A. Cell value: 13.23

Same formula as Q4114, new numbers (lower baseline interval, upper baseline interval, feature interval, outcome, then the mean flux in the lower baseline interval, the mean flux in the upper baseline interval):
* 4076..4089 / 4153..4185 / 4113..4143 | -4.0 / 18.7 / 17.9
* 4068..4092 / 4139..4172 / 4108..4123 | -2.0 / 17.8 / 17.7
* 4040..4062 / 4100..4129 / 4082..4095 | 1.1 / 20.2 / 19.5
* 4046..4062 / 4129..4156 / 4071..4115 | 4.3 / 19.9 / 19.6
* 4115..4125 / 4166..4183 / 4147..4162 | 1.2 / 20.5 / 18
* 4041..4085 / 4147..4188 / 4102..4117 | -0.4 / 19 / 18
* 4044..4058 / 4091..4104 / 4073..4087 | -0.7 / 20.6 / 16.5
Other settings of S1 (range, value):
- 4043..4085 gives 13.35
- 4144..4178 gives 14.63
